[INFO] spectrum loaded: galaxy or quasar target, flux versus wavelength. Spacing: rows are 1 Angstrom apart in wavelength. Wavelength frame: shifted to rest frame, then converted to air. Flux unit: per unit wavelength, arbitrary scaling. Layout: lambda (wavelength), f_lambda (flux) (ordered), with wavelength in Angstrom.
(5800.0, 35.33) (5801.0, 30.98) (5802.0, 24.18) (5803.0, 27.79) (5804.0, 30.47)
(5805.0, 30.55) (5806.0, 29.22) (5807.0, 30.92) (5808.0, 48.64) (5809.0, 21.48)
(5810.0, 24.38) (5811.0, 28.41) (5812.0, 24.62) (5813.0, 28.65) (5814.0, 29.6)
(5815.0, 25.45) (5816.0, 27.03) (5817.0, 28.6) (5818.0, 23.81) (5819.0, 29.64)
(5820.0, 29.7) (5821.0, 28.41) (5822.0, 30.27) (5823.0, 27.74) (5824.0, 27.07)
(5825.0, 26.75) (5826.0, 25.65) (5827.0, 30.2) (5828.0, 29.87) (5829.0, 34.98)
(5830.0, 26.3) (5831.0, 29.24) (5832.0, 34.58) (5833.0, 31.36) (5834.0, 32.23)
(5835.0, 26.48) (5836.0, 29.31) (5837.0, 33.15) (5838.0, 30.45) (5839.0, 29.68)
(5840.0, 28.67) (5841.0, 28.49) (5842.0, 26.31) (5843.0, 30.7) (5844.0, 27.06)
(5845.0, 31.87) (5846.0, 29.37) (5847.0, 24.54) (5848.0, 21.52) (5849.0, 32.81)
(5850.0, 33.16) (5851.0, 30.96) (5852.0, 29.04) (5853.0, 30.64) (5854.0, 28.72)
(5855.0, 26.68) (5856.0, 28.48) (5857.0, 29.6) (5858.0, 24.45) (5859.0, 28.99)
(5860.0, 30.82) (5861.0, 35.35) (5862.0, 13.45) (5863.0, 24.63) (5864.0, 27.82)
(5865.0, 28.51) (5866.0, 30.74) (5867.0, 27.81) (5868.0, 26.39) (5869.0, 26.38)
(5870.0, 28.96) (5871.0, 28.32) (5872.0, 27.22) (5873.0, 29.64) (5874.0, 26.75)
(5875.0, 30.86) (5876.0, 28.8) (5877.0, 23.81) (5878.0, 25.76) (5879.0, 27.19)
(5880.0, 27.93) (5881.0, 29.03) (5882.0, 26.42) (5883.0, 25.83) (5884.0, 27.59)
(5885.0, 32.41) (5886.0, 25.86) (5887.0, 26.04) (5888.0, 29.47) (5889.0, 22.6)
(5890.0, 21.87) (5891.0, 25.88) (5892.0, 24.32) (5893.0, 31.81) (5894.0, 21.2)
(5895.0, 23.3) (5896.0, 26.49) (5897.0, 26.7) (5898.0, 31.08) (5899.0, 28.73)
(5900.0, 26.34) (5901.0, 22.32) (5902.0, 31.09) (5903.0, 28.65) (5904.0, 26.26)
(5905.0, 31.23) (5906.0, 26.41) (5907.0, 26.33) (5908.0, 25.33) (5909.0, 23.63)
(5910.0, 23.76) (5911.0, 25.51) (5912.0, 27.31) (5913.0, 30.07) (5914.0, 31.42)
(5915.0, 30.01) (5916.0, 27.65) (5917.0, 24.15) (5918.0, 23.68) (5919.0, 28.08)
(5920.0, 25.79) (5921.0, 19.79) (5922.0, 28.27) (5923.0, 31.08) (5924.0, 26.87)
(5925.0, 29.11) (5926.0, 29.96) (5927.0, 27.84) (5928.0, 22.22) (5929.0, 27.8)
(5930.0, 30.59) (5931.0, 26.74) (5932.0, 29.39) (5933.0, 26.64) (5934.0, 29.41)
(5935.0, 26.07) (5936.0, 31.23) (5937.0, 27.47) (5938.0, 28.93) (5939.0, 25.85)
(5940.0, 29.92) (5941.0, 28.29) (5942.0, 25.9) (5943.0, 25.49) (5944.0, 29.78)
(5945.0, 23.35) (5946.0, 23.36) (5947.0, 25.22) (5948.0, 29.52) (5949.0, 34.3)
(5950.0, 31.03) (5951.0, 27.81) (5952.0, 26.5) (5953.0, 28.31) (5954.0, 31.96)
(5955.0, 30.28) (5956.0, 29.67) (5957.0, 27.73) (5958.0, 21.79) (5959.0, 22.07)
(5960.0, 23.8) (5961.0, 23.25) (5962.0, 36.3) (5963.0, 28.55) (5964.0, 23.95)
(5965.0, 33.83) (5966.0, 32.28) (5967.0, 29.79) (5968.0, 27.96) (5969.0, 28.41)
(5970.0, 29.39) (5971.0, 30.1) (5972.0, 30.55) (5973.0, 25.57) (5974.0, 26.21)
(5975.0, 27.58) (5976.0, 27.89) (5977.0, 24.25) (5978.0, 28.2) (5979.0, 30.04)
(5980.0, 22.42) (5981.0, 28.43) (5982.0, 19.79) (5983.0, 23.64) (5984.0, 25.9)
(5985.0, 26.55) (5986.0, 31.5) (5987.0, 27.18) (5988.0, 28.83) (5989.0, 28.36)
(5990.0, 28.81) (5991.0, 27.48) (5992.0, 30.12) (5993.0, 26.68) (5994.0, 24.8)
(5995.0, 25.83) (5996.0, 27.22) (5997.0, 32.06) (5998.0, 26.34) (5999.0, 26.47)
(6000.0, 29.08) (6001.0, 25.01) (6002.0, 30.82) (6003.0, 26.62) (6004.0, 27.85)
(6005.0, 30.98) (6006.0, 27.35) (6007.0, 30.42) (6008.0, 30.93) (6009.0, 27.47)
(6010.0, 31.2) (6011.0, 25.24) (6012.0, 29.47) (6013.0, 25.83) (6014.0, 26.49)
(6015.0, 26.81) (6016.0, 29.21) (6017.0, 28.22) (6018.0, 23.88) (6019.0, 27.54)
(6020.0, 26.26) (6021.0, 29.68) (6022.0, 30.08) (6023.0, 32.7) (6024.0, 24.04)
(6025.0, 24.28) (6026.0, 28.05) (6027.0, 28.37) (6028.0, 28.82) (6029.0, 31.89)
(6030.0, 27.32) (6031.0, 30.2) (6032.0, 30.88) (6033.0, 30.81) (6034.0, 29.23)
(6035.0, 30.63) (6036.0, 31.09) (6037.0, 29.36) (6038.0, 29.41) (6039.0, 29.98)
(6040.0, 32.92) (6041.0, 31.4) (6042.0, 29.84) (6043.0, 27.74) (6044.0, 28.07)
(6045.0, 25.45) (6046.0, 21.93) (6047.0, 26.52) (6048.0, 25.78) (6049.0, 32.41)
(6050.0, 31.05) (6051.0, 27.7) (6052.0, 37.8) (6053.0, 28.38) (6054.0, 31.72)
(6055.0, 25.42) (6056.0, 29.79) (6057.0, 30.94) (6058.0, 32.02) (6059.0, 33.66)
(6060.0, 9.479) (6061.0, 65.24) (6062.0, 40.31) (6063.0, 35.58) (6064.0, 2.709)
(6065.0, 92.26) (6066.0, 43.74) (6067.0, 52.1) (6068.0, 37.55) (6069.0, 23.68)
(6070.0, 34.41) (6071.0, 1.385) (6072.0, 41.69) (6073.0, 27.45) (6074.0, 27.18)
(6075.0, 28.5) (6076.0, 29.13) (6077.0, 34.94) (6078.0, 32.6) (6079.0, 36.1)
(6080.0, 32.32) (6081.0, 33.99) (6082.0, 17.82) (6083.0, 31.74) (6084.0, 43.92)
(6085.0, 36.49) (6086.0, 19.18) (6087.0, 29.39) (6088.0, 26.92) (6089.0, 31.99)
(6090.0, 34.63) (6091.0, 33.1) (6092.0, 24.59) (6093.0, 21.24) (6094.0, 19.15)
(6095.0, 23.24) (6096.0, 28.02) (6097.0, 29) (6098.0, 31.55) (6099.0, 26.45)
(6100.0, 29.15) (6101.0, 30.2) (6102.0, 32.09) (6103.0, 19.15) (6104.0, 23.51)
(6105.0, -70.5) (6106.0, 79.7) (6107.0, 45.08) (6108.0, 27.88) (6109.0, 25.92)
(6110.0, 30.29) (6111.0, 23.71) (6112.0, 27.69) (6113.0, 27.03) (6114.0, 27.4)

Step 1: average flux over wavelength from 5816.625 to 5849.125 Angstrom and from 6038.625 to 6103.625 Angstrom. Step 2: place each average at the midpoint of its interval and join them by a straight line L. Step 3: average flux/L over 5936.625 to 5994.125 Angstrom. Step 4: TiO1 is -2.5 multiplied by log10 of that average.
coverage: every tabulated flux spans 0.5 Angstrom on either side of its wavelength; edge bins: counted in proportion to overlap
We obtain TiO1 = 0.09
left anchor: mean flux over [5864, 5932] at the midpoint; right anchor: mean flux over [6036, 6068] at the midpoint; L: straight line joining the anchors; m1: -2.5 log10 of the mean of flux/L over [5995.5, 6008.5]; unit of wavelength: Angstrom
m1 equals 0.09 mag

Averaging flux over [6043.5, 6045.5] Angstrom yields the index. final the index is 26.8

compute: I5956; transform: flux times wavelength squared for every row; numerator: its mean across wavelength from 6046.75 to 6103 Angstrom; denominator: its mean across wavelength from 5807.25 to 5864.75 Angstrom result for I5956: 1.2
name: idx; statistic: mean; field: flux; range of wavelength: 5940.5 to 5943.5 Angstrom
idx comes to 26.6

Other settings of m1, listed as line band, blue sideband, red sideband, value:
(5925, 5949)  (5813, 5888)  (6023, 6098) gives 0.065 mag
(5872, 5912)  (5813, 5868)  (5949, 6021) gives 0.062 mag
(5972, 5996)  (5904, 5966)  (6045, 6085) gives 0.098 mag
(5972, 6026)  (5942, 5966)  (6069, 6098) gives 0.026 mag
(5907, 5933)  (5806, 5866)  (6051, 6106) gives 0.082 mag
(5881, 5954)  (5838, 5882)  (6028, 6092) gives 0.072 mag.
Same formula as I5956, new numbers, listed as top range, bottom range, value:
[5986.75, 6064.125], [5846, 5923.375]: 1.11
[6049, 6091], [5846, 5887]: 1.26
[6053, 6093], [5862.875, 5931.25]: 1.27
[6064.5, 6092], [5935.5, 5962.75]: 1.27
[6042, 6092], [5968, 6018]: 1.18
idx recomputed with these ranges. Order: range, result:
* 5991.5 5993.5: 28.4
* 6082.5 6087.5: 32.1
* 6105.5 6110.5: 41.8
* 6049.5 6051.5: 29.4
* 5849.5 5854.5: 30.5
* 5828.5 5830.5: 30.6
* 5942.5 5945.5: 26.2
